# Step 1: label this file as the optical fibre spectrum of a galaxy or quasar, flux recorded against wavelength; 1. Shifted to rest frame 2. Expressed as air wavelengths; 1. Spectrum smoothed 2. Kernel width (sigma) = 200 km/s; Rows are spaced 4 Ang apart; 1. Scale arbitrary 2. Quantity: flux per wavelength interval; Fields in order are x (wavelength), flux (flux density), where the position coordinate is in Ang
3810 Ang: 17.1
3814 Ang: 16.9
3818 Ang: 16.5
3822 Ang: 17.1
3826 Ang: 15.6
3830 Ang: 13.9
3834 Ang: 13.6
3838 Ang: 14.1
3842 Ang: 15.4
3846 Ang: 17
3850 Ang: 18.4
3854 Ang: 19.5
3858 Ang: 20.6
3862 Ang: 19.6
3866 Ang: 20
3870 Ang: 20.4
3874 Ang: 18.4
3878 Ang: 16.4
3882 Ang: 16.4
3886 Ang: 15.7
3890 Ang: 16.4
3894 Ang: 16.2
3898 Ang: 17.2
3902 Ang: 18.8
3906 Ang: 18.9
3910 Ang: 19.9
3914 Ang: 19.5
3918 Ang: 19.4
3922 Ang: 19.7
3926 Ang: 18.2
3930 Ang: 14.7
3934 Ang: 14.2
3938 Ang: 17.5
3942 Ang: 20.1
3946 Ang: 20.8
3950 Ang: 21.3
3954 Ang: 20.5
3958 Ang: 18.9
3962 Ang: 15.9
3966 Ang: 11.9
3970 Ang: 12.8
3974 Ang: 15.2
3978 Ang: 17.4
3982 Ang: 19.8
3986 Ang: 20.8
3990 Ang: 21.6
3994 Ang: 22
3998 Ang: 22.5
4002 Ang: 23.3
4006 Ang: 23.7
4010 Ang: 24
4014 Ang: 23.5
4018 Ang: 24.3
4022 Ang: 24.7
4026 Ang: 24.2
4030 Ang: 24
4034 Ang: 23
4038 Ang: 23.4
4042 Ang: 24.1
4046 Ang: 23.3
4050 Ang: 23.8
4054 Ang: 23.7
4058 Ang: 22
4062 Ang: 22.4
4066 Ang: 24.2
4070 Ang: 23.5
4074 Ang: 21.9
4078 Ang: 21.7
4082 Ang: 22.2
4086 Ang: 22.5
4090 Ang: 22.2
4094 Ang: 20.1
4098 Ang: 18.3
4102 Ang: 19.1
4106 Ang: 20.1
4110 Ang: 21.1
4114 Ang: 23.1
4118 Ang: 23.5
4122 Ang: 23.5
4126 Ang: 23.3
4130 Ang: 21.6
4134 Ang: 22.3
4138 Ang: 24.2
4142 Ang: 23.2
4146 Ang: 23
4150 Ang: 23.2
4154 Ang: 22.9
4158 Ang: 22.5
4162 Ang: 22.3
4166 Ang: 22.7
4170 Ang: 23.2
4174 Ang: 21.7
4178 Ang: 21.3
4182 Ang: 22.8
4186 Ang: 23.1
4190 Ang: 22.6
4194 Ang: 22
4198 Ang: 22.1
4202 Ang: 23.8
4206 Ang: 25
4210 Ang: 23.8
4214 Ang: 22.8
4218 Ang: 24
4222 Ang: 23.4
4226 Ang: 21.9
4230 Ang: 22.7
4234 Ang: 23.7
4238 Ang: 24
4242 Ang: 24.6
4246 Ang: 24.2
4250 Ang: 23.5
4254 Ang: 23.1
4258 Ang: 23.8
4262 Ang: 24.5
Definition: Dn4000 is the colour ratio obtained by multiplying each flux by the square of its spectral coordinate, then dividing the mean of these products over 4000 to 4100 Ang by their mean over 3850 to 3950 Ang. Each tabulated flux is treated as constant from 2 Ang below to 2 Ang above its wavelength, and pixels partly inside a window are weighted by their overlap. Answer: 1.3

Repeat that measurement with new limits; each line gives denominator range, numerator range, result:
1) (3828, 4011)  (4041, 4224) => 1.37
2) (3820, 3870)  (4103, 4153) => 1.51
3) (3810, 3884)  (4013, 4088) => 1.50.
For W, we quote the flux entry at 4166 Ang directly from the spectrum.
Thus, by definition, 22.7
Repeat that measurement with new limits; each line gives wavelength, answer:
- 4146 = 23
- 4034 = 23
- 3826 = 15.6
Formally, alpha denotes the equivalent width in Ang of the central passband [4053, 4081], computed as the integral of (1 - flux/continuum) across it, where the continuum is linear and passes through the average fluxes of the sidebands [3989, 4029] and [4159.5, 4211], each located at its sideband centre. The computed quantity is 0.6 Ang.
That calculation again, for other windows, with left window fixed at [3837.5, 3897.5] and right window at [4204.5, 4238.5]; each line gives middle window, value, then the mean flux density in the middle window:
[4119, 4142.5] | -1.1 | 23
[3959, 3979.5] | 4.8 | 14.8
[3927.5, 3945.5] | 1.7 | 17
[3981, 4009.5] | -3.4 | 22.1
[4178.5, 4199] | 0.4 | 22.5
